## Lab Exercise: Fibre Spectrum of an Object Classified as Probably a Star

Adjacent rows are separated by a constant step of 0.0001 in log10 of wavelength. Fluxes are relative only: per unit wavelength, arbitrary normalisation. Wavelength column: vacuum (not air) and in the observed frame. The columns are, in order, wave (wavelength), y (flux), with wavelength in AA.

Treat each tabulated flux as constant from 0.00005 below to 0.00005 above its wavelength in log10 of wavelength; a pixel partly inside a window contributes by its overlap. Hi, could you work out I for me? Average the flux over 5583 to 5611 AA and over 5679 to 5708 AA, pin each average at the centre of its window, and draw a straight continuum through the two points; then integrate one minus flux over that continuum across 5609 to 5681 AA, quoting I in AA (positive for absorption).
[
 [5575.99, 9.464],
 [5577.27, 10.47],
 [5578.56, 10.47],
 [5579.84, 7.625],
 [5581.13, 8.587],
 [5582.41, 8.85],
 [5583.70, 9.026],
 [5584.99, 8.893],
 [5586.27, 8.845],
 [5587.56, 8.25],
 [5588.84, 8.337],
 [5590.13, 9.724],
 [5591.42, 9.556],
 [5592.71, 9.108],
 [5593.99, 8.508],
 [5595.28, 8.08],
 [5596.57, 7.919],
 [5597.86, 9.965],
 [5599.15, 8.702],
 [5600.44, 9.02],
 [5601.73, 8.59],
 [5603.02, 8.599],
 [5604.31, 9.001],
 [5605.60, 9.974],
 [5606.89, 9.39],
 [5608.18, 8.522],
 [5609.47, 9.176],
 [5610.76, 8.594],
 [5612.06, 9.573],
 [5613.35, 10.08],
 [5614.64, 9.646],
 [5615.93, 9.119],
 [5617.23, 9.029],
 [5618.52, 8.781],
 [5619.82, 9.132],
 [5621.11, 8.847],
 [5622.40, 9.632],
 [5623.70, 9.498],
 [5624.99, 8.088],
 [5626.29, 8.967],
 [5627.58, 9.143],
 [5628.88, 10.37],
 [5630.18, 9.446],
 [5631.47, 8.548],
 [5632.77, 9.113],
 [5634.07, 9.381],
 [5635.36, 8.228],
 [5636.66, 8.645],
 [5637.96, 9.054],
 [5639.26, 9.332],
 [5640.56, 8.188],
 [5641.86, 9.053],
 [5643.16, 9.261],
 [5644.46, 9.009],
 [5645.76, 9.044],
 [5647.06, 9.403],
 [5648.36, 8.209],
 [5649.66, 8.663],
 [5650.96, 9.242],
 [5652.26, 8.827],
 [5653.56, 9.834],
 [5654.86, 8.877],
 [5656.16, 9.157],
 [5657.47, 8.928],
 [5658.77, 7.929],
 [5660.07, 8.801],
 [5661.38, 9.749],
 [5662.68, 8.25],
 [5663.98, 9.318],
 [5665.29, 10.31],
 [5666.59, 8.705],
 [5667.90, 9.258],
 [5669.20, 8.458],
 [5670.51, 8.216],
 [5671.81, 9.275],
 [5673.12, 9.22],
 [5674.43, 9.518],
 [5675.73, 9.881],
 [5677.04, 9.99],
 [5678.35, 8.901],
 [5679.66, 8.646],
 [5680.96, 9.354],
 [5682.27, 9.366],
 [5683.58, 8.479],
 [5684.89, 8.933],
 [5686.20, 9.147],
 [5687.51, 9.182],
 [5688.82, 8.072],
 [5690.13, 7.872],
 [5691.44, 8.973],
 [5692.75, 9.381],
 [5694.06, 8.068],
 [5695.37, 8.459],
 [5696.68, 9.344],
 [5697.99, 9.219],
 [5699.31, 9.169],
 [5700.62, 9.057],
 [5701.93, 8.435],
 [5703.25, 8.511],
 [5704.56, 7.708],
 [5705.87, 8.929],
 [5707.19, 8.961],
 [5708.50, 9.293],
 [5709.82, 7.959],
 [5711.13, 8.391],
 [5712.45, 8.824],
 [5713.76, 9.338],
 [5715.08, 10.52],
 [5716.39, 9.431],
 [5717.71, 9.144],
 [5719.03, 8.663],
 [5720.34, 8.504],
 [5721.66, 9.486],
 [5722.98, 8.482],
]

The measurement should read -1.9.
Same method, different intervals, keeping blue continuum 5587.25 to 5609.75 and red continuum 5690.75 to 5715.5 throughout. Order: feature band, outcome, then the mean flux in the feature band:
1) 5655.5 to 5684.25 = -0.66 AA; 9.08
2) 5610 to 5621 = -0.39 AA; 9.22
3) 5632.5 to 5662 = -0.21 AA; 8.95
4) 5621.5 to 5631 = -0.40 AA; 9.28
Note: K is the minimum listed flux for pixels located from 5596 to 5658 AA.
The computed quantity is 7.919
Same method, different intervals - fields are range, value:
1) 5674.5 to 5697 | 7.872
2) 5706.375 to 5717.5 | 7.959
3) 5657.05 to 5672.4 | 7.929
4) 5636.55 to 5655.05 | 8.188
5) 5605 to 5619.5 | 8.522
